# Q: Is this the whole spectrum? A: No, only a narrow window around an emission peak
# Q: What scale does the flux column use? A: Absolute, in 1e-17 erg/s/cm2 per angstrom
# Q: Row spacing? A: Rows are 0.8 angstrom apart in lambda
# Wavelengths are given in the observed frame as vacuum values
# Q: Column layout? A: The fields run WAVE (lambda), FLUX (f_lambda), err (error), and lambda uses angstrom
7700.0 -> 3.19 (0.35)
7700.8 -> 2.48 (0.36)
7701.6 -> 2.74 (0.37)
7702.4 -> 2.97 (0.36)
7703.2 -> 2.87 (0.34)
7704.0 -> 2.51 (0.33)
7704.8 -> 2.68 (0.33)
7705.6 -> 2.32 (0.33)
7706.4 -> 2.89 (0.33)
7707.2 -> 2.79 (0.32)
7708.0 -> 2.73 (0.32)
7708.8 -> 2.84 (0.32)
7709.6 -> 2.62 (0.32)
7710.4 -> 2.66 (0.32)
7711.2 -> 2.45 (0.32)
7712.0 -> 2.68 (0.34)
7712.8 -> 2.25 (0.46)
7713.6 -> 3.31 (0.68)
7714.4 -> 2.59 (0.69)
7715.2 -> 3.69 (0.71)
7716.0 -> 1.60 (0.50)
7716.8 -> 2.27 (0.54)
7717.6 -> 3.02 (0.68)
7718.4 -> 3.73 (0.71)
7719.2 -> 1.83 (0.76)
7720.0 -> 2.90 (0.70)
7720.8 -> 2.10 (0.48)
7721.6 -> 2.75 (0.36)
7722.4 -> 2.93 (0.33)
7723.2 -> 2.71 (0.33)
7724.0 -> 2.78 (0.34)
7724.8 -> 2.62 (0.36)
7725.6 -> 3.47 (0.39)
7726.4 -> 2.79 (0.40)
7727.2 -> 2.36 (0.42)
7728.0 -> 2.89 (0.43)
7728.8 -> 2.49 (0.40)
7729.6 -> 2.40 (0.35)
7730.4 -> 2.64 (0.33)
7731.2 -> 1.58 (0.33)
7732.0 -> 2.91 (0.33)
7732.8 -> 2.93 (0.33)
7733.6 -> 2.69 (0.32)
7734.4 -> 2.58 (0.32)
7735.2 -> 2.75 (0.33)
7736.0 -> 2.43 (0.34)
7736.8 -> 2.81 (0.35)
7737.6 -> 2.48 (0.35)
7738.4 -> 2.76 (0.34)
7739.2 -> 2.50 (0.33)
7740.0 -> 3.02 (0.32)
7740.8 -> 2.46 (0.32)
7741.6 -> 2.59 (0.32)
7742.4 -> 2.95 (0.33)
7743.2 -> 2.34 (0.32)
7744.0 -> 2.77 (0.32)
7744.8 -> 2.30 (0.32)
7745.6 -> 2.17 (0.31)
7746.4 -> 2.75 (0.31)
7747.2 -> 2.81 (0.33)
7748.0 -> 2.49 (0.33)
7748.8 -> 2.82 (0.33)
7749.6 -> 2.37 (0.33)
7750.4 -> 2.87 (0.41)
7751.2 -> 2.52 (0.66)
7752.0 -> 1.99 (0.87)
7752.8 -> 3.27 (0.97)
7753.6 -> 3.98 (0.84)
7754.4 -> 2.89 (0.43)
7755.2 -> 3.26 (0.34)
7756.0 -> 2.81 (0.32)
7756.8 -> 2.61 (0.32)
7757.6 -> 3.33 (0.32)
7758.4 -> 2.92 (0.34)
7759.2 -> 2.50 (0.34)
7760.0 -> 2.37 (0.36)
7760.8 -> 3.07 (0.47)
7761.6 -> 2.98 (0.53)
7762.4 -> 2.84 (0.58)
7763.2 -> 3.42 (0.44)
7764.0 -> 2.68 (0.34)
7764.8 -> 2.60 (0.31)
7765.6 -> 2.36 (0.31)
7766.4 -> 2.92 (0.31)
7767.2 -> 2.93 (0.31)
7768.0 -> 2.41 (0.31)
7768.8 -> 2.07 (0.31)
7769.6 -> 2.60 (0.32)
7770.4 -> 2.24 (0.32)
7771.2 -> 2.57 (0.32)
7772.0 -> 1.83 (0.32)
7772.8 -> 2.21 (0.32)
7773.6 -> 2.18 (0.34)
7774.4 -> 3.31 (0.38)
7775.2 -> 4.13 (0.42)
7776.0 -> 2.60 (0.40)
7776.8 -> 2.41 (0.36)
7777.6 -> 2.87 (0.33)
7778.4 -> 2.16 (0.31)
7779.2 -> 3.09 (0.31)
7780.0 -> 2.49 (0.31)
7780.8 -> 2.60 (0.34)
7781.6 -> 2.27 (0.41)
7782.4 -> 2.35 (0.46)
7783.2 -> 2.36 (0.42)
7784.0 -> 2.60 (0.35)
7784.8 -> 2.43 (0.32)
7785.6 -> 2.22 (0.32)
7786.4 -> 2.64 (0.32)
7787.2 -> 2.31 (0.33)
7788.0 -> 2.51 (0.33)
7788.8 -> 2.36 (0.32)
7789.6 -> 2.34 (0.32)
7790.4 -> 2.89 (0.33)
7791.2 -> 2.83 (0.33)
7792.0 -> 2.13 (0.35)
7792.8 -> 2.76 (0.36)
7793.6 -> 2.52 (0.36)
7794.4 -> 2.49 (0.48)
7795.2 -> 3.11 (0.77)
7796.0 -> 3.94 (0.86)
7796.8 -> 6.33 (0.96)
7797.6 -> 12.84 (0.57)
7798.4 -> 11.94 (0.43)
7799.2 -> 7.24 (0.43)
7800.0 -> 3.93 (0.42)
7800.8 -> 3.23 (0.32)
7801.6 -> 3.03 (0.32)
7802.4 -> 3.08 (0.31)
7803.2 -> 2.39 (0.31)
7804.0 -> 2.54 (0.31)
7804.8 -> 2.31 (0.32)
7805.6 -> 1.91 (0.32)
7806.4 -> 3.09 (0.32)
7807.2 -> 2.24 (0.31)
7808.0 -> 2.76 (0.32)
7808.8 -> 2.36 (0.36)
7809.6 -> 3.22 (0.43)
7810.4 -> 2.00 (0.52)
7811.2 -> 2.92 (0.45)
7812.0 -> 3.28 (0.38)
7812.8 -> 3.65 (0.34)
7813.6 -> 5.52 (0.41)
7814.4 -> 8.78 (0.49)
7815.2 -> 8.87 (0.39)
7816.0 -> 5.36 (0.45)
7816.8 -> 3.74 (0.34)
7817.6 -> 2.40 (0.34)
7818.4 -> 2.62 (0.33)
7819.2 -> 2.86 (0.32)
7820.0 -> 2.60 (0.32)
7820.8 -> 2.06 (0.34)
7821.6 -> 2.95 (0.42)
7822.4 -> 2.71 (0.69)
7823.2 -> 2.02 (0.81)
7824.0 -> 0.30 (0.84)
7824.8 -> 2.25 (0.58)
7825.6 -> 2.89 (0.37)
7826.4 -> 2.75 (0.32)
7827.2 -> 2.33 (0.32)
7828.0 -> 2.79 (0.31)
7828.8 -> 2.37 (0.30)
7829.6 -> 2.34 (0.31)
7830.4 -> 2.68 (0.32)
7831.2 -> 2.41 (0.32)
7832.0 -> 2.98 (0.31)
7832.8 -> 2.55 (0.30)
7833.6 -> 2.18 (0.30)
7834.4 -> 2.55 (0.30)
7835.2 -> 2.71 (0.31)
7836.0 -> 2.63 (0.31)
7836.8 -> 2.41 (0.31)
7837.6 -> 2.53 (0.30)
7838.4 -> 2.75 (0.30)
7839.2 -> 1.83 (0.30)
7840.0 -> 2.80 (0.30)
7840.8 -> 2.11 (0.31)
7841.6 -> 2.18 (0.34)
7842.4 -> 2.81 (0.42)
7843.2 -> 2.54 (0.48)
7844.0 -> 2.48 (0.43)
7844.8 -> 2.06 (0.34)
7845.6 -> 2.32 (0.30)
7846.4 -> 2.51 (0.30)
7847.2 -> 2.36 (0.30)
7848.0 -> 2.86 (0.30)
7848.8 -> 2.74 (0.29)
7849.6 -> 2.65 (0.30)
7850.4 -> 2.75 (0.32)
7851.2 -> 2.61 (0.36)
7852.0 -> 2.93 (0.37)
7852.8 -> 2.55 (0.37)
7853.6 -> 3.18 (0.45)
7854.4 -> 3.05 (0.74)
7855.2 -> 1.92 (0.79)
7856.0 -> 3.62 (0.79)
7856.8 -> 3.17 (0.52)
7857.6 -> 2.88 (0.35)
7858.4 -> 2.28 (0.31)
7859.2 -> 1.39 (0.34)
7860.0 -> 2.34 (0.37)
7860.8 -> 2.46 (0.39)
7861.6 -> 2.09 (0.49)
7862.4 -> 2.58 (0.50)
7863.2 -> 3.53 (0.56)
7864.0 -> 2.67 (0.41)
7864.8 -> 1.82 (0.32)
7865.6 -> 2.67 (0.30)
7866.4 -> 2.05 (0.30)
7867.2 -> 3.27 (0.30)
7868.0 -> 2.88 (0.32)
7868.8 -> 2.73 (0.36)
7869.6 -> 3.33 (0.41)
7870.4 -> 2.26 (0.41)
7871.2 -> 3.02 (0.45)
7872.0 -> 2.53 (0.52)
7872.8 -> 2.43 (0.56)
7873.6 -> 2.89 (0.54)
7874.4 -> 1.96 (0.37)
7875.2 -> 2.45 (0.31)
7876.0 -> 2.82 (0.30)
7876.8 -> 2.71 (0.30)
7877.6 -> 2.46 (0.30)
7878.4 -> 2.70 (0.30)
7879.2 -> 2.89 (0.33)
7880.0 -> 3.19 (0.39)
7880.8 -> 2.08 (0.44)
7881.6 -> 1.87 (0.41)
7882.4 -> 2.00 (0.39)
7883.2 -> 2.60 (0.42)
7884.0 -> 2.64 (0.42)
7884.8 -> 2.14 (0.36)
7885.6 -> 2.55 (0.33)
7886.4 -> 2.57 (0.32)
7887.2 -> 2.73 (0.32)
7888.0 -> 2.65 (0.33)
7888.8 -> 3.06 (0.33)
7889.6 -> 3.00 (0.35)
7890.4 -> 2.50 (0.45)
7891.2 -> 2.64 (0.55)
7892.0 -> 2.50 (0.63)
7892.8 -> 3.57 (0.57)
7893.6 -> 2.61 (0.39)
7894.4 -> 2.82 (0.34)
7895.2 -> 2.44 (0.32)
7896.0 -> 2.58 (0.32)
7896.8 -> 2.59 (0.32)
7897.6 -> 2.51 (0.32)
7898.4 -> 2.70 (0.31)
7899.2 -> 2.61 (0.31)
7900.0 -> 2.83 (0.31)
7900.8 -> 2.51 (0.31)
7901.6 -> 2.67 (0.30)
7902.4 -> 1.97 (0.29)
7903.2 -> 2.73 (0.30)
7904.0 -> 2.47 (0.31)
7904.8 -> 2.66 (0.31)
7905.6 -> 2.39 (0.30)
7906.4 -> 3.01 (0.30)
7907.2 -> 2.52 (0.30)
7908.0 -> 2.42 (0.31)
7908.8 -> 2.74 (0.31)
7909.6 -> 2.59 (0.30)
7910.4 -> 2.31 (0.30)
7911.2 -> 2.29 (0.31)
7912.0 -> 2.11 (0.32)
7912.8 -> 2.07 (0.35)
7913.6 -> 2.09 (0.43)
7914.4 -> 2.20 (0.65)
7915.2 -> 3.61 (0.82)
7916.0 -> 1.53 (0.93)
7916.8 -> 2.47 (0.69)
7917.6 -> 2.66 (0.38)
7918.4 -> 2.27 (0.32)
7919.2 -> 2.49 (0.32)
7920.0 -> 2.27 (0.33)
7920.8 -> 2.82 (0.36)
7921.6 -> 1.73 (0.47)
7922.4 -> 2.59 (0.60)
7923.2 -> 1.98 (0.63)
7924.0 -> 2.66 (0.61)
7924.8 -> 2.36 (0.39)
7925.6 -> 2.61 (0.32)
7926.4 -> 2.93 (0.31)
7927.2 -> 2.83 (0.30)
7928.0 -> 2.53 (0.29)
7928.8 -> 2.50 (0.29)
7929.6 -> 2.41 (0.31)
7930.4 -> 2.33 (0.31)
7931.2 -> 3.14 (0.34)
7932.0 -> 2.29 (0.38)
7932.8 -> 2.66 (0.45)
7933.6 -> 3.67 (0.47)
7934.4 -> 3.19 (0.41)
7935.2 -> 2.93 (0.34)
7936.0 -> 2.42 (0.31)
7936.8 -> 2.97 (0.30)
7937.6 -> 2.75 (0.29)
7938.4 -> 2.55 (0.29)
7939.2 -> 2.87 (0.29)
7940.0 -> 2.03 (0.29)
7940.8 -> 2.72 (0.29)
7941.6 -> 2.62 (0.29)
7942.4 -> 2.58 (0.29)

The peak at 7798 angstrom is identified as [S II]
